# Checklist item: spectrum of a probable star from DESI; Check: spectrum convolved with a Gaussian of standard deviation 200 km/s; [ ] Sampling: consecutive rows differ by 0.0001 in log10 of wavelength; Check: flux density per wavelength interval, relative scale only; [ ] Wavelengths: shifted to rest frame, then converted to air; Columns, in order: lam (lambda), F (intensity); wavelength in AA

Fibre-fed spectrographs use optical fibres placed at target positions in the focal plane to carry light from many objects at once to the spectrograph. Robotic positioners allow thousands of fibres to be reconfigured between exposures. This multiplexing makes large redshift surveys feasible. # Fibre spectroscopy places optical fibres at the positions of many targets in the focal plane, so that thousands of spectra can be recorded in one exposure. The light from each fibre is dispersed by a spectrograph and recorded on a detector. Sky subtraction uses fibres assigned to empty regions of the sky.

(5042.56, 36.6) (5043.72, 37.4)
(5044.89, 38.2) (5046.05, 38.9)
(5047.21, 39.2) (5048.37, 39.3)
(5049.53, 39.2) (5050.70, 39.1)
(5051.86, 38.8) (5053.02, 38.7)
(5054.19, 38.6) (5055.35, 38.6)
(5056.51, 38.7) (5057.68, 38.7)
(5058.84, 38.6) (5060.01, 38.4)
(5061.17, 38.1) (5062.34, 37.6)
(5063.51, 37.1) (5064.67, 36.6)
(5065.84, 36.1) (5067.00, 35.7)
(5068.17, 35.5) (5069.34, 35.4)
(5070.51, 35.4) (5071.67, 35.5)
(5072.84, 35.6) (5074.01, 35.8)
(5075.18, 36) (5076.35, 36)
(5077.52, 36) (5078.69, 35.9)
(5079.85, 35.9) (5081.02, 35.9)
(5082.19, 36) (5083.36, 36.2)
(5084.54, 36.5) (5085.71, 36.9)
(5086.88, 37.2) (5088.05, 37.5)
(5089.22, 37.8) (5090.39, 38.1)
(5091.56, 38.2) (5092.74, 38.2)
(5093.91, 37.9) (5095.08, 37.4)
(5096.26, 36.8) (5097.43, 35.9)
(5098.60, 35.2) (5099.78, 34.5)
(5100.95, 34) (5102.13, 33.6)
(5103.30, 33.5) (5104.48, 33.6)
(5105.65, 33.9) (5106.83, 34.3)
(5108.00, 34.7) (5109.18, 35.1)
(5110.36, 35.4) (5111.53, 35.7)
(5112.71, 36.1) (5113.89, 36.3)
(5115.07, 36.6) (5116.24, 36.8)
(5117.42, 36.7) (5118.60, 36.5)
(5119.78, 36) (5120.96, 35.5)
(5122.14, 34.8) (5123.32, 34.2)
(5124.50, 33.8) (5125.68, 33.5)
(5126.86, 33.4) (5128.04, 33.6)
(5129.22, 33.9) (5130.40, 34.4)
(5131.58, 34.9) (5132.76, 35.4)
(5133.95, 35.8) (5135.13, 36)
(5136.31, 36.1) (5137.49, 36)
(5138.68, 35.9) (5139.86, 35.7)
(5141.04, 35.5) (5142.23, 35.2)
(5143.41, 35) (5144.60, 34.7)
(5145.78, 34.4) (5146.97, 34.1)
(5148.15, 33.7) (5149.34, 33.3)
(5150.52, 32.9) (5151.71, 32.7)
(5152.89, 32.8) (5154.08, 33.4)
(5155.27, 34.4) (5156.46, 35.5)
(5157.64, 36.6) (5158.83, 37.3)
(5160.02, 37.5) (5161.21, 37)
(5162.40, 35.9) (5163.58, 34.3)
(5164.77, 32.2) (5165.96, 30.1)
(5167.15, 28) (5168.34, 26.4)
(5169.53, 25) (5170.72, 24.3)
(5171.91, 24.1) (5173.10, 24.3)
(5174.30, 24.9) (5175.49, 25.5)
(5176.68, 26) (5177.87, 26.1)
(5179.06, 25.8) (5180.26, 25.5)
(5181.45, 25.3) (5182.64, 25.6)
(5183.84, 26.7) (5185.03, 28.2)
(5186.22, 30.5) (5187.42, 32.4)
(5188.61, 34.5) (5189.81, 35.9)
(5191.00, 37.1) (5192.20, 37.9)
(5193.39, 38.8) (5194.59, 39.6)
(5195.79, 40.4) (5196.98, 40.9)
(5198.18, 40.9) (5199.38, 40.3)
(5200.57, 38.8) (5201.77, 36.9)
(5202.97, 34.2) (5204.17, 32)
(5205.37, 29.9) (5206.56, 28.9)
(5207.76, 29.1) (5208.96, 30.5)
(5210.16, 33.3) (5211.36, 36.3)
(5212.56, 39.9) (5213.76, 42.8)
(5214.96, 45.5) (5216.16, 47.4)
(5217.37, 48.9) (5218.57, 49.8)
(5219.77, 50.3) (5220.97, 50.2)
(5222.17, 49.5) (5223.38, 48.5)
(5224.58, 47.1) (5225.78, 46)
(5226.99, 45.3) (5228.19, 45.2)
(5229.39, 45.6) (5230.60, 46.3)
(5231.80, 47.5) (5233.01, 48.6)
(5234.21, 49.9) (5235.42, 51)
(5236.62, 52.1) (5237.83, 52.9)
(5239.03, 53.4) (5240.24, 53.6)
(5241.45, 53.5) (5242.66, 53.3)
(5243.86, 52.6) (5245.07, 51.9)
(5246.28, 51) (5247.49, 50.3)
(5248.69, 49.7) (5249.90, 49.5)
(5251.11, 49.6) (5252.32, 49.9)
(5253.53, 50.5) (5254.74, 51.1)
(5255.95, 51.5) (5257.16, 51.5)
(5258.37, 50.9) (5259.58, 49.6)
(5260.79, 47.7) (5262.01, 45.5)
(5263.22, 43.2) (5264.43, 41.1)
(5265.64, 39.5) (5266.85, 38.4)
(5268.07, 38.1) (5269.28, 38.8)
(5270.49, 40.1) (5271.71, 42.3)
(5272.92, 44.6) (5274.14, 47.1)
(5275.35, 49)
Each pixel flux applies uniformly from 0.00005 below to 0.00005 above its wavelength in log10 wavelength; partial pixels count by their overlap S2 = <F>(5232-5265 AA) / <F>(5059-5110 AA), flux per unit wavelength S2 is 1.39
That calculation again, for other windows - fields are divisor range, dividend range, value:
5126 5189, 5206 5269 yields 1.46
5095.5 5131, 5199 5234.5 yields 1.20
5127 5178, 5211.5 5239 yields 1.46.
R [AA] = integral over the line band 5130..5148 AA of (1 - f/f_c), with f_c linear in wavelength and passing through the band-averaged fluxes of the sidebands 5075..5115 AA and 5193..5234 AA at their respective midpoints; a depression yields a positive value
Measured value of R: 1.35 AA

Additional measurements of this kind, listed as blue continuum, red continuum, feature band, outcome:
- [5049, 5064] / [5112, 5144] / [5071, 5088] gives 0.6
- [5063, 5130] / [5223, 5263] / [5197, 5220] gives 3.9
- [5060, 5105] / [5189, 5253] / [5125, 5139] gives 1.5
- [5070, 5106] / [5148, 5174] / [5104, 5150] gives -1.8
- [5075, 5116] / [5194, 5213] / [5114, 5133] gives 0.5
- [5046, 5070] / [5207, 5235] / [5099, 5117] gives 2.2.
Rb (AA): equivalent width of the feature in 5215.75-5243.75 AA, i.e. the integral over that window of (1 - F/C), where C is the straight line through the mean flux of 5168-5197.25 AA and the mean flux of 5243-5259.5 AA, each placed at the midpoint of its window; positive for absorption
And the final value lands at -3.3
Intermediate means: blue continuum 30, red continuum 50.8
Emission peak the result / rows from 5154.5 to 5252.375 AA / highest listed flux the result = 53.6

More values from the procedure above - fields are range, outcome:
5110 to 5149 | 36.8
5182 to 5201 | 40.9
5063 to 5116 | 38.2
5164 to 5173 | 32.2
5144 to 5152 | 34.7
